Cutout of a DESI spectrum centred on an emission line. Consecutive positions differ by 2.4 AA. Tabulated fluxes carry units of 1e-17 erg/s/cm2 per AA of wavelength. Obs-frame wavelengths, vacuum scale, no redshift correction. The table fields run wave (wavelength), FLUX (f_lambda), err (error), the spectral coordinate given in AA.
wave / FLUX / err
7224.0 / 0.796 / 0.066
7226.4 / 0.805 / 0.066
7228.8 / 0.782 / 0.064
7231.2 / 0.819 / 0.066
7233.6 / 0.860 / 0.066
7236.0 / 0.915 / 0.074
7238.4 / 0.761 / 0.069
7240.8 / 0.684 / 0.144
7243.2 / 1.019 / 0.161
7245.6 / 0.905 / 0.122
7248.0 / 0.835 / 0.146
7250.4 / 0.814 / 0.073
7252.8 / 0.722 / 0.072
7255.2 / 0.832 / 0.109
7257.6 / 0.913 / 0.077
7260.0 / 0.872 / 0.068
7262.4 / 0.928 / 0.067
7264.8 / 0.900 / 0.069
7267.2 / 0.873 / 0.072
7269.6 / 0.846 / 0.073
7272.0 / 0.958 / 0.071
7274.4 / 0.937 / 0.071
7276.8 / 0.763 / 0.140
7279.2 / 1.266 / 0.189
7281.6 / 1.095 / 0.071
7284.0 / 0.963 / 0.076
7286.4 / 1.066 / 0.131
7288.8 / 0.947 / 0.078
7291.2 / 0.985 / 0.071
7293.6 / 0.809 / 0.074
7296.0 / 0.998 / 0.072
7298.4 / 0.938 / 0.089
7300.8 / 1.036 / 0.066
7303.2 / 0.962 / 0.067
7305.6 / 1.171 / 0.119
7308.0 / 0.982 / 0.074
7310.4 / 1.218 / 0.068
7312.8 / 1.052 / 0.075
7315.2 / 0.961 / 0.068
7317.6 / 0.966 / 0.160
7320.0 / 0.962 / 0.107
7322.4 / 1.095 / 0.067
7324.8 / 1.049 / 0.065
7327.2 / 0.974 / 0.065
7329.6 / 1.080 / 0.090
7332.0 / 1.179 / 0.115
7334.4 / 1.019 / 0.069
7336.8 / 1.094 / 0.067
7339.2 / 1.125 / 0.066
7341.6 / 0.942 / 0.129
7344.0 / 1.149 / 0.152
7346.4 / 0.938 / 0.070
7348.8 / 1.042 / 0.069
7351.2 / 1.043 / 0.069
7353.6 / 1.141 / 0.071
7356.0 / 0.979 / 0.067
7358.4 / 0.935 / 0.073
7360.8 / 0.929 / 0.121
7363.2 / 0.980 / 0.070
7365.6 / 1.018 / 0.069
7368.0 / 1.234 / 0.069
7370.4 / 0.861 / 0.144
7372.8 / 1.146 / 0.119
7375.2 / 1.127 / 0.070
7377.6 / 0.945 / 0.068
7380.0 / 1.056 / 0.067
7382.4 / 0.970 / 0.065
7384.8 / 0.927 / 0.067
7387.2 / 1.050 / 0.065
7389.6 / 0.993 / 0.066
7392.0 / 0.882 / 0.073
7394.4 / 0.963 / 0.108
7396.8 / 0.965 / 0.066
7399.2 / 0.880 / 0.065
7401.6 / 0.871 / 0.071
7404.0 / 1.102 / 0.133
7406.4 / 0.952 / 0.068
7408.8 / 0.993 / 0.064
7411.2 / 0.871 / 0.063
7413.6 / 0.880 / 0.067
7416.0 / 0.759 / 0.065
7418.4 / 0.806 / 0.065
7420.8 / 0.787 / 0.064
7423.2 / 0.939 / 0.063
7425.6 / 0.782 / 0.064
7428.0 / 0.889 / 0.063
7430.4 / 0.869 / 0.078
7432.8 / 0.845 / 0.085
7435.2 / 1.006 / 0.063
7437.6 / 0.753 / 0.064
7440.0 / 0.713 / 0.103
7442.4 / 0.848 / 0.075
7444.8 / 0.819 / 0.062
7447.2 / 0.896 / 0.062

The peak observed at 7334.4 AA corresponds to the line Mg II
